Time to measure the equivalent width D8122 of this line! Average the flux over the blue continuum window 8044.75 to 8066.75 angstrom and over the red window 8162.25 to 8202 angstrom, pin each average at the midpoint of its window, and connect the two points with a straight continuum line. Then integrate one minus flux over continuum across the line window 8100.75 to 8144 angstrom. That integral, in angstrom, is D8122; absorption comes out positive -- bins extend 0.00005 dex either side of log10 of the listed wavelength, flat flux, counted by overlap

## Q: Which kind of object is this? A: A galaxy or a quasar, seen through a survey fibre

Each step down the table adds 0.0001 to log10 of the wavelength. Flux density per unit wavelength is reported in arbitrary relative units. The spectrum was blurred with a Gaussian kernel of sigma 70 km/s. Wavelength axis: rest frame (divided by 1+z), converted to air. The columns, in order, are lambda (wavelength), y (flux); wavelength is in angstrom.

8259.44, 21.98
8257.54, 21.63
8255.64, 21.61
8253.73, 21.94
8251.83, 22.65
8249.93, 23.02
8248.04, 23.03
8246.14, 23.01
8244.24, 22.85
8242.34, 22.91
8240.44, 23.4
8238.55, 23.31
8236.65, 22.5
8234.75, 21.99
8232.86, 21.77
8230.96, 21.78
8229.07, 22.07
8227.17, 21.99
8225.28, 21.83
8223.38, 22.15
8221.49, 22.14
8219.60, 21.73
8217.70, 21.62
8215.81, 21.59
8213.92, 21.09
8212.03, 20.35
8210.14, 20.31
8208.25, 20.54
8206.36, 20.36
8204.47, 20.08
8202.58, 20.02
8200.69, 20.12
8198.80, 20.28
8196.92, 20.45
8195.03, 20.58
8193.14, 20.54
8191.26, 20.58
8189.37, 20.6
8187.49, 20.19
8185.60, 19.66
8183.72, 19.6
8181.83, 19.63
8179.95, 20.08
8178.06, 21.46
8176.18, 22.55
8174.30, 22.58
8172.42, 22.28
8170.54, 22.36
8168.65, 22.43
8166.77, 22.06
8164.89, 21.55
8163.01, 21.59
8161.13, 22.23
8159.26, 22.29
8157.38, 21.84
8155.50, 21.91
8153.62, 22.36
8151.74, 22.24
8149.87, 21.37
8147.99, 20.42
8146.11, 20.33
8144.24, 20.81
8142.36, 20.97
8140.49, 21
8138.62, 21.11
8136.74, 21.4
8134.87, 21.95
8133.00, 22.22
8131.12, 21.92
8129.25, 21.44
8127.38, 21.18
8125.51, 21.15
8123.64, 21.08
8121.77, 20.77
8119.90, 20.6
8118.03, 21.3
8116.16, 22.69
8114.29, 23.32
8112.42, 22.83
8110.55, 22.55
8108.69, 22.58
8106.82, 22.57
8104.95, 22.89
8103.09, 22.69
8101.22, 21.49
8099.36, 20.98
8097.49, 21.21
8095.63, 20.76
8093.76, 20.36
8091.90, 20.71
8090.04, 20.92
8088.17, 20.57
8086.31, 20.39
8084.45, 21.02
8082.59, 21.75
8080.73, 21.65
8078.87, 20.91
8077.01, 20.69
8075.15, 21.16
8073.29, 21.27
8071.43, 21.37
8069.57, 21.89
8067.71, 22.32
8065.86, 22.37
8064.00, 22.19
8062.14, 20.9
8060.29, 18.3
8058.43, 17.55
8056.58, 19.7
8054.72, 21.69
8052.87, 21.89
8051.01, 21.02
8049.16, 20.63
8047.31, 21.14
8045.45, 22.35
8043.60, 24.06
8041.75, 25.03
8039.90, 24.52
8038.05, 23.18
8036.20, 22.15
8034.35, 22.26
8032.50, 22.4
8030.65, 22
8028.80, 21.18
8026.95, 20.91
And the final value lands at -1.9 angstrom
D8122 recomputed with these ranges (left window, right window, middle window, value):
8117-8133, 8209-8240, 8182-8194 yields 0.80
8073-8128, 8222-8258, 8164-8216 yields 2.88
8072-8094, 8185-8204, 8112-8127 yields -0.65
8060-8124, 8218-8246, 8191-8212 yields 1.70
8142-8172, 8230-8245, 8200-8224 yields 1.47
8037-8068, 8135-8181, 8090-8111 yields 0.01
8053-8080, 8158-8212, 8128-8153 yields -0.47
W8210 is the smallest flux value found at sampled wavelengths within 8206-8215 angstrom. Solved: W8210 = 20.31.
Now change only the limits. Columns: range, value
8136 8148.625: 20.33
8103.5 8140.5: 20.6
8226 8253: 21.77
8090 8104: 20.36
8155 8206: 19.6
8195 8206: 20.02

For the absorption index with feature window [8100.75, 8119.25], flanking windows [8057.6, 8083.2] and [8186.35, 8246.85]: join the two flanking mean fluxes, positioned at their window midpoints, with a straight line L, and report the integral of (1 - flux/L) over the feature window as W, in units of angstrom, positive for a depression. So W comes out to -1.2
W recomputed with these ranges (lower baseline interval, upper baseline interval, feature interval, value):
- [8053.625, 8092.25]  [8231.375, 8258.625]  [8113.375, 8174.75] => -0.18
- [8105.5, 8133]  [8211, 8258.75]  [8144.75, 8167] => 0.31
